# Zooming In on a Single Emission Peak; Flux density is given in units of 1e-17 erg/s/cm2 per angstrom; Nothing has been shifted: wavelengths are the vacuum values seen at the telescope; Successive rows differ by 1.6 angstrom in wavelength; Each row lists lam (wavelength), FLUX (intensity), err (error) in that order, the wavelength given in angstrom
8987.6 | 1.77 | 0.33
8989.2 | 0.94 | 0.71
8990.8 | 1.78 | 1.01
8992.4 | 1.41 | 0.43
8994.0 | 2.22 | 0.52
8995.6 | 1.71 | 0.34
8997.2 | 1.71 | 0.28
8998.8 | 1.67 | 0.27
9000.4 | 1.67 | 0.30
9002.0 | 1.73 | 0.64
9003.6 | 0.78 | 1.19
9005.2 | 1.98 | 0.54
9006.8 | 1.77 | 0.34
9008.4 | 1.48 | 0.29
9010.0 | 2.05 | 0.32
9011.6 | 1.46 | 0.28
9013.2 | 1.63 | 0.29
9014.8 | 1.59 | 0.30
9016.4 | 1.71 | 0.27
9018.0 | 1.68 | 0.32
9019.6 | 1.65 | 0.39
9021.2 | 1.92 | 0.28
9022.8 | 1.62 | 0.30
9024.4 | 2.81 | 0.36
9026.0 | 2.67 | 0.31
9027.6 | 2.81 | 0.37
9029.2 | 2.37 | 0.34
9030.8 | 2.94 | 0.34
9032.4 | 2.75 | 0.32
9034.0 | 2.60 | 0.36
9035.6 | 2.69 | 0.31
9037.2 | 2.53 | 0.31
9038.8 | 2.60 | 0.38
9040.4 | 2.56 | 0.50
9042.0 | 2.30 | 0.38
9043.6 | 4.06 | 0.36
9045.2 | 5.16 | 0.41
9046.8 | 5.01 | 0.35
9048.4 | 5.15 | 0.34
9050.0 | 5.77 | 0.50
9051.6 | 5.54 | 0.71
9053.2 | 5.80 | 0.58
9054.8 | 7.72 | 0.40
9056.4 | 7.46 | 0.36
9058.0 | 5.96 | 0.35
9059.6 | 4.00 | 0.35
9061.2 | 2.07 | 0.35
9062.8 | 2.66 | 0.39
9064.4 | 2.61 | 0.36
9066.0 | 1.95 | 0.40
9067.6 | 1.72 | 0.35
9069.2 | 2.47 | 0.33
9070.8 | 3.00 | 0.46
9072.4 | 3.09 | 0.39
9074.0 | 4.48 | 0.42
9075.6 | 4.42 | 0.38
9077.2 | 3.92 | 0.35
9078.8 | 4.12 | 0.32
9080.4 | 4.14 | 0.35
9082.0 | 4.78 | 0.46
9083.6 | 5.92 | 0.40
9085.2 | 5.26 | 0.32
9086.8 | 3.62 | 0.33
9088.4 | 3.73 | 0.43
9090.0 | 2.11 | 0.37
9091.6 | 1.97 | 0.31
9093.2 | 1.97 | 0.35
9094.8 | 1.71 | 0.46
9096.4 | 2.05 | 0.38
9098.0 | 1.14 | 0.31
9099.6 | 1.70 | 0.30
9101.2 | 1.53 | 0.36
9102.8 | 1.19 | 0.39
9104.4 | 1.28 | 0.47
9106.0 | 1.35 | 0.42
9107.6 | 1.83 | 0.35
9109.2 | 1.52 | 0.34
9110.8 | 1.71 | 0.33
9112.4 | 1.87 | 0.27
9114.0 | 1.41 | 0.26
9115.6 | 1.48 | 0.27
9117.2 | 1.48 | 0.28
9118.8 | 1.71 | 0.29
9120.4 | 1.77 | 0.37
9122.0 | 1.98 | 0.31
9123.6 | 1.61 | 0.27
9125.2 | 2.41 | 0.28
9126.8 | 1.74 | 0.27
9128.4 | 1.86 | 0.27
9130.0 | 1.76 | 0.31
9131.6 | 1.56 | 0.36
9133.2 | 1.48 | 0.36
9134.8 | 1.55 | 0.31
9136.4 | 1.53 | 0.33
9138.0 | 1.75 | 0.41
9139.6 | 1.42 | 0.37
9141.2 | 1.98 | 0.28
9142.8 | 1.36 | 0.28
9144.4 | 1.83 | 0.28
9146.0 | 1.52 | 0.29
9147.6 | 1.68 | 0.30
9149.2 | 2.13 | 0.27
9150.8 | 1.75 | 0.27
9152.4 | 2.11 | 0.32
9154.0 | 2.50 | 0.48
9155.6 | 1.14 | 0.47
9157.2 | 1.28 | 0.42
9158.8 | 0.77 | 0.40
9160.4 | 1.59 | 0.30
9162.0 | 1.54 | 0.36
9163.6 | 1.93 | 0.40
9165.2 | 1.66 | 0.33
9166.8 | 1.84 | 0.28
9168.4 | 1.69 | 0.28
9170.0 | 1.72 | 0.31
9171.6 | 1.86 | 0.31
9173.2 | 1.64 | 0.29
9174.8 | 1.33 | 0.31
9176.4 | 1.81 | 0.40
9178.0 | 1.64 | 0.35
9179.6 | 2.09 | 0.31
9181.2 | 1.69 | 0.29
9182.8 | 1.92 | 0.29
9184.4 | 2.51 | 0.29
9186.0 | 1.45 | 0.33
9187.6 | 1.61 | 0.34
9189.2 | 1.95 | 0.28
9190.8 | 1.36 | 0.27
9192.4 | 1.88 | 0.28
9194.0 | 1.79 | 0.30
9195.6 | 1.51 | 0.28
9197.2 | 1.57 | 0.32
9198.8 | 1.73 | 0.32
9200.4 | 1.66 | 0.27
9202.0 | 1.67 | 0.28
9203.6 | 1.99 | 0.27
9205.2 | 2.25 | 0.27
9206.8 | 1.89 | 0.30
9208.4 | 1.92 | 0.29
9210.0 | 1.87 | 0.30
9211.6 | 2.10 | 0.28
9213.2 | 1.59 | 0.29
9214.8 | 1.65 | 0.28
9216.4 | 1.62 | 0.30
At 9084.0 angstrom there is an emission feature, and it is [N II] 6583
